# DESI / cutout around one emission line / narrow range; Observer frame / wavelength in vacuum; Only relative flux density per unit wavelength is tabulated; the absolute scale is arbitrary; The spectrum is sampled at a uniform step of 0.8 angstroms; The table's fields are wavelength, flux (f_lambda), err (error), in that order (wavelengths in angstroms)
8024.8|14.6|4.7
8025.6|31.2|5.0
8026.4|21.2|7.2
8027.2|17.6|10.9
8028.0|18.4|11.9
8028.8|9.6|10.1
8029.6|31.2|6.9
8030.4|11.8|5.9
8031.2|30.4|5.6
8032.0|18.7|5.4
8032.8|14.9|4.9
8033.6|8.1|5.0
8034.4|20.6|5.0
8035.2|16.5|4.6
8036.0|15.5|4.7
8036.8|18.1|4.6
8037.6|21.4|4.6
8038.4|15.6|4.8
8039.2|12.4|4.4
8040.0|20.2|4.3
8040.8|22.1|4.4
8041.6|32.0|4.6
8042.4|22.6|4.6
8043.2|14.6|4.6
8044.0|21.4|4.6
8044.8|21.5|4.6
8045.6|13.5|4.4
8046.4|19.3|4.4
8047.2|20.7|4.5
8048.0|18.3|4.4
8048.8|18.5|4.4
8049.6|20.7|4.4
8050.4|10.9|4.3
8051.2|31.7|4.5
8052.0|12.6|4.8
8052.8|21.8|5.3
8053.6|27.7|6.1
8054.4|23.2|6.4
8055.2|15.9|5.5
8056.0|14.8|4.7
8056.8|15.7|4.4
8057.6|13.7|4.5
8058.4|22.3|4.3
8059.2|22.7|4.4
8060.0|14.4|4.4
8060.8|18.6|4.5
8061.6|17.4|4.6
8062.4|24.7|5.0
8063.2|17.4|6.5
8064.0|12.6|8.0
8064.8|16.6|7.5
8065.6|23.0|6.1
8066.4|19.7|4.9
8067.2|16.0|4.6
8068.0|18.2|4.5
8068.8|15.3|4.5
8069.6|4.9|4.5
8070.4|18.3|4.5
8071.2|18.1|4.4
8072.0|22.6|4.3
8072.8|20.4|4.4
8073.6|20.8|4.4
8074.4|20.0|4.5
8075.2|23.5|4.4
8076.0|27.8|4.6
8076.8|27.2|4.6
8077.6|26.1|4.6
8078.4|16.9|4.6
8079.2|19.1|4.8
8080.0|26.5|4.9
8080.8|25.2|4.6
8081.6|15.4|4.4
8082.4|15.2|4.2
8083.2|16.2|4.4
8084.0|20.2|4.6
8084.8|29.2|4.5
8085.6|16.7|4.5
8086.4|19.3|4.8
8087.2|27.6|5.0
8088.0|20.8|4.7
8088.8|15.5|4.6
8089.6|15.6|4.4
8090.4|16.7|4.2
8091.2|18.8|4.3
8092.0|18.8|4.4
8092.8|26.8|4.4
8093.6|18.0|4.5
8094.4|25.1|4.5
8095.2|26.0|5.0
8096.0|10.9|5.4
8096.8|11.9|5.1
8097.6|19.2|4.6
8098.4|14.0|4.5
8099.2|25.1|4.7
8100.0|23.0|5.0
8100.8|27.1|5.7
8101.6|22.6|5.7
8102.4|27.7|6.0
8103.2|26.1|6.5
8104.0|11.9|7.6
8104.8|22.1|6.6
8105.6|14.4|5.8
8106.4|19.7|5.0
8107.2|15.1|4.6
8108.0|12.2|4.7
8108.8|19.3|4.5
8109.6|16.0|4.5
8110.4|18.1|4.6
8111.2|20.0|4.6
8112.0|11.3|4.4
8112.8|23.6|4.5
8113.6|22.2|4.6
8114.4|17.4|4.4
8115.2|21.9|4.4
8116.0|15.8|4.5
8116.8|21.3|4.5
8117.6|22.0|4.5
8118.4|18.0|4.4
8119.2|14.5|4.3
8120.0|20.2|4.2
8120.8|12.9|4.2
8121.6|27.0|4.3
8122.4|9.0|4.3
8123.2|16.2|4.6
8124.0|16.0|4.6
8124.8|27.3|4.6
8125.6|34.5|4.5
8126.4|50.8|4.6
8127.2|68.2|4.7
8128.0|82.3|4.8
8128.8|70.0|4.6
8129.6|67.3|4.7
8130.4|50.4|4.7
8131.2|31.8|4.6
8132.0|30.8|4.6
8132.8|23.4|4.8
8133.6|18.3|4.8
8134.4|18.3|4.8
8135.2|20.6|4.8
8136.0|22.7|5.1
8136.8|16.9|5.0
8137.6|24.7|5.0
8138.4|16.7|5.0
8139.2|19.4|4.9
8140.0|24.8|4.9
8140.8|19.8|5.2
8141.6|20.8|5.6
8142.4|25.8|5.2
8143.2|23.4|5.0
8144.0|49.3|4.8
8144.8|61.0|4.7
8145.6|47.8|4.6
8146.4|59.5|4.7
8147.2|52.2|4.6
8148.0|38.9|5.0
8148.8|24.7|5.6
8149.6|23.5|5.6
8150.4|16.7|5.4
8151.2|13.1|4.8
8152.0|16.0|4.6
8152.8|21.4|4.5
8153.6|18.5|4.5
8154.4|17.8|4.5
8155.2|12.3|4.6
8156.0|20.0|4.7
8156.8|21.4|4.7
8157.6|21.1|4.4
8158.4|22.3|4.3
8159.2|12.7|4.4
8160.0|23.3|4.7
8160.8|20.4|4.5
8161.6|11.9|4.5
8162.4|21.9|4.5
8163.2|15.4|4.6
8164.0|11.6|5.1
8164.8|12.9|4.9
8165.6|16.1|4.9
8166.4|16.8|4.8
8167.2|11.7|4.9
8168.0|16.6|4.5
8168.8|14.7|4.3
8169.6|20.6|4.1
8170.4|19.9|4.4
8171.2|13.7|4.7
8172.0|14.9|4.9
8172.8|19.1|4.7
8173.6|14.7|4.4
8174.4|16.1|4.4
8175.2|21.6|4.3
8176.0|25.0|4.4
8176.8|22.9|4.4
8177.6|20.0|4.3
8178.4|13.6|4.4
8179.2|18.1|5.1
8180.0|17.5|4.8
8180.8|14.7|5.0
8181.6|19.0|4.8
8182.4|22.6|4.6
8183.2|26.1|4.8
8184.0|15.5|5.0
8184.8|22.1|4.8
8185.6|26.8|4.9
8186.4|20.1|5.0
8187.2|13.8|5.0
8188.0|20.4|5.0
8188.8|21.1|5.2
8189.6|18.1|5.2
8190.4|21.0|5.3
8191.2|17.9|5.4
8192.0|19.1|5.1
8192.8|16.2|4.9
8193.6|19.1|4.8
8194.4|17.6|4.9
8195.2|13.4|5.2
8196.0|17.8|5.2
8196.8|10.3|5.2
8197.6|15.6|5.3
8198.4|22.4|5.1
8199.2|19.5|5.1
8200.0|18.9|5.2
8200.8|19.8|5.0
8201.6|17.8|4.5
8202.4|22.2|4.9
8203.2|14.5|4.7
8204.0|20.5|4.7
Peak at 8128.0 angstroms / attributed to [S II]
